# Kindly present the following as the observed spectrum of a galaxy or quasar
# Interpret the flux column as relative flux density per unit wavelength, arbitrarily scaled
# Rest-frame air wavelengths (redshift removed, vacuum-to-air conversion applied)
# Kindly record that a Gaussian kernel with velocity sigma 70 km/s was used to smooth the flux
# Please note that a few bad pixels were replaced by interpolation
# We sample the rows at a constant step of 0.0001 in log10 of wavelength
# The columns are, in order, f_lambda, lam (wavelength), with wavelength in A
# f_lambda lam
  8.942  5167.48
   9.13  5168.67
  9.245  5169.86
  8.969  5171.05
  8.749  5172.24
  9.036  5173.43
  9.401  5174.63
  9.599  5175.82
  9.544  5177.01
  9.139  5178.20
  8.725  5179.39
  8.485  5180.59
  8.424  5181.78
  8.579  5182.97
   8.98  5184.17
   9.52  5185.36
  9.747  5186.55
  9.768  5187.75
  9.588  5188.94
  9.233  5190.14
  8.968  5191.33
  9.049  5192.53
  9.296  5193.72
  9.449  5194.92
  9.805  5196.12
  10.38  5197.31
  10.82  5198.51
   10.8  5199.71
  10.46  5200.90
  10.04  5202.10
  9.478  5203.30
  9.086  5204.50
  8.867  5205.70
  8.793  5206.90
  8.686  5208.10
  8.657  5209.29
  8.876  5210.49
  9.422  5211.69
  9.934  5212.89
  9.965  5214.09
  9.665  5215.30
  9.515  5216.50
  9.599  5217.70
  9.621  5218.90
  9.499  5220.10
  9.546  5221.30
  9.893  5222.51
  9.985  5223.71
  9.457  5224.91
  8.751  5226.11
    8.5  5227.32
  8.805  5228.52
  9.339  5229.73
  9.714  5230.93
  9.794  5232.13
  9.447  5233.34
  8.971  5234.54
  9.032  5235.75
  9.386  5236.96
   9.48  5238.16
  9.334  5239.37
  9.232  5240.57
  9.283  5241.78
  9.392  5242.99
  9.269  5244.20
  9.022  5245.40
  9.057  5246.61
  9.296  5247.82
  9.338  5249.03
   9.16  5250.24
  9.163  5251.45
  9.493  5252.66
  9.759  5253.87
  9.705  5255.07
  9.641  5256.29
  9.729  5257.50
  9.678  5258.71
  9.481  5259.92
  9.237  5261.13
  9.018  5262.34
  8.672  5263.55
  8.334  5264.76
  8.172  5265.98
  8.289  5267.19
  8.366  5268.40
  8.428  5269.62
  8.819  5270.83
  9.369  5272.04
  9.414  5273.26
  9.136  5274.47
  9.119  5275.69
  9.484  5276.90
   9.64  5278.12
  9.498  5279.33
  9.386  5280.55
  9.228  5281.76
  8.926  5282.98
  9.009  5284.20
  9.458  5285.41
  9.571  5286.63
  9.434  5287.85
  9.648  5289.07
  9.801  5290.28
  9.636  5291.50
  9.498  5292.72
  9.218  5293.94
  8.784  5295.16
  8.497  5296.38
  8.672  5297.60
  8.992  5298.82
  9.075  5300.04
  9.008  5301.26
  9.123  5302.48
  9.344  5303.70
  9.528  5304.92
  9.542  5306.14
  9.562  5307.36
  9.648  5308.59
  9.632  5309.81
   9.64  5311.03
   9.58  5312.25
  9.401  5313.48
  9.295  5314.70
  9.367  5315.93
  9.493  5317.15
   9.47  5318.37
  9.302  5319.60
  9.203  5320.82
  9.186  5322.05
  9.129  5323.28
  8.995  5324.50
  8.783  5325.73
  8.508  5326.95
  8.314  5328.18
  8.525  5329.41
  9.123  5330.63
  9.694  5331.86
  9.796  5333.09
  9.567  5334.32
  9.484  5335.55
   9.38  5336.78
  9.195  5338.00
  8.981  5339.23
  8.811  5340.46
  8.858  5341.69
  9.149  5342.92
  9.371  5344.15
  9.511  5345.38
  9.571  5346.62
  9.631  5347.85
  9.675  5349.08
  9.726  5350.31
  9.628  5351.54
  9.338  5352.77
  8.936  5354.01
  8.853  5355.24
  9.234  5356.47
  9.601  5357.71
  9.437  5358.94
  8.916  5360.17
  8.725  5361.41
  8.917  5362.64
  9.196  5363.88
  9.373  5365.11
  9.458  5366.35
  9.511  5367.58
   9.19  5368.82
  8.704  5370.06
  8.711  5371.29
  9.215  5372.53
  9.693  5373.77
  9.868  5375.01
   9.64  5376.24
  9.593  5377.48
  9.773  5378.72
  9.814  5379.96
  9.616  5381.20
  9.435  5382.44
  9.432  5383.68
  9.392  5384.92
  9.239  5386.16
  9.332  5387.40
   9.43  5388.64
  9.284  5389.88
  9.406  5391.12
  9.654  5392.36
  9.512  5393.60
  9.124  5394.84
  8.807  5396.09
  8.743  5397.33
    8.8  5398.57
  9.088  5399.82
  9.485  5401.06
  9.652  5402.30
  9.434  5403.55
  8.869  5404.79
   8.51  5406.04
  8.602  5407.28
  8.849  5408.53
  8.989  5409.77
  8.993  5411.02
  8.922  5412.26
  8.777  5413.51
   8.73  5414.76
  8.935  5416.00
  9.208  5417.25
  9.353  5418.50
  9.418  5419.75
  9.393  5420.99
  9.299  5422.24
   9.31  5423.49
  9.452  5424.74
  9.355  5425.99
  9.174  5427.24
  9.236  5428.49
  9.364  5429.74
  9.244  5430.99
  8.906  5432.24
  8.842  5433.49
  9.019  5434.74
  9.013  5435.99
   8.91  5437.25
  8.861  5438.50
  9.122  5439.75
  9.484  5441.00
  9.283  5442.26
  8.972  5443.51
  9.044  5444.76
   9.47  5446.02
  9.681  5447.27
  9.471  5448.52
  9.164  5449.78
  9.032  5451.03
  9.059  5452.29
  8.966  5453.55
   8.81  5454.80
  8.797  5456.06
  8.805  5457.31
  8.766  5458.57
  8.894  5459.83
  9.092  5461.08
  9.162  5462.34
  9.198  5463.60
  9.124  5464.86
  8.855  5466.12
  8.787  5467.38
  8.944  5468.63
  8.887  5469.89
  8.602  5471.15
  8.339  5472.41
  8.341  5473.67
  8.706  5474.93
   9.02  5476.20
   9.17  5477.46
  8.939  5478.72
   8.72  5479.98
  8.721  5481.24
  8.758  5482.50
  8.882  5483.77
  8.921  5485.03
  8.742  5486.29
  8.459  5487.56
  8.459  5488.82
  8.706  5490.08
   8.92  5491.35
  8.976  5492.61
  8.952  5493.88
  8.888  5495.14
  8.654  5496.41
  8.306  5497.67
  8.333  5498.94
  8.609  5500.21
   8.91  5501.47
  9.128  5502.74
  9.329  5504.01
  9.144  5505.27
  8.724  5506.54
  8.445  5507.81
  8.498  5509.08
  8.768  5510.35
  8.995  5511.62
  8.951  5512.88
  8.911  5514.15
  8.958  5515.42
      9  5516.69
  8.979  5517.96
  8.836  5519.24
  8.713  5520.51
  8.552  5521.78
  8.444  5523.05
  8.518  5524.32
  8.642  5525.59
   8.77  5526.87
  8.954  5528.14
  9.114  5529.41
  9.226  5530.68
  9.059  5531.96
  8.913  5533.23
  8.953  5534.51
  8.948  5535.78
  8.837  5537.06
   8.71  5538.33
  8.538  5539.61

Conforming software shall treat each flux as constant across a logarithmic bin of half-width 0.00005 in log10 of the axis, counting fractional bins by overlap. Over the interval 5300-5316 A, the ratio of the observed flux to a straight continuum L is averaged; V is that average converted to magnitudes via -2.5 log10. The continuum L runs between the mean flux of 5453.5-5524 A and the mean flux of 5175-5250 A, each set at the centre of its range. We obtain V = -0.03 mag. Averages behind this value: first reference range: 9.38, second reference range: 8.81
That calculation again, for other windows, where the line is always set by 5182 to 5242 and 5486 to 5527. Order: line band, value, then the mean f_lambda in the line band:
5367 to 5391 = -0.042 mag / 9.41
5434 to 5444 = -0.020 mag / 9.08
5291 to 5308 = 0.008 mag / 9.17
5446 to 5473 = -0.014 mag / 8.99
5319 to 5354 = -0.009 mag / 9.22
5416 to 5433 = -0.038 mag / 9.27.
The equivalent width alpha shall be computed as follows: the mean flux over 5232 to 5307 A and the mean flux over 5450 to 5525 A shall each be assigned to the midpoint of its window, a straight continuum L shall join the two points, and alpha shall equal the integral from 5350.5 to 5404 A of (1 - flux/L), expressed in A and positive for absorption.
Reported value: -1.7 A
